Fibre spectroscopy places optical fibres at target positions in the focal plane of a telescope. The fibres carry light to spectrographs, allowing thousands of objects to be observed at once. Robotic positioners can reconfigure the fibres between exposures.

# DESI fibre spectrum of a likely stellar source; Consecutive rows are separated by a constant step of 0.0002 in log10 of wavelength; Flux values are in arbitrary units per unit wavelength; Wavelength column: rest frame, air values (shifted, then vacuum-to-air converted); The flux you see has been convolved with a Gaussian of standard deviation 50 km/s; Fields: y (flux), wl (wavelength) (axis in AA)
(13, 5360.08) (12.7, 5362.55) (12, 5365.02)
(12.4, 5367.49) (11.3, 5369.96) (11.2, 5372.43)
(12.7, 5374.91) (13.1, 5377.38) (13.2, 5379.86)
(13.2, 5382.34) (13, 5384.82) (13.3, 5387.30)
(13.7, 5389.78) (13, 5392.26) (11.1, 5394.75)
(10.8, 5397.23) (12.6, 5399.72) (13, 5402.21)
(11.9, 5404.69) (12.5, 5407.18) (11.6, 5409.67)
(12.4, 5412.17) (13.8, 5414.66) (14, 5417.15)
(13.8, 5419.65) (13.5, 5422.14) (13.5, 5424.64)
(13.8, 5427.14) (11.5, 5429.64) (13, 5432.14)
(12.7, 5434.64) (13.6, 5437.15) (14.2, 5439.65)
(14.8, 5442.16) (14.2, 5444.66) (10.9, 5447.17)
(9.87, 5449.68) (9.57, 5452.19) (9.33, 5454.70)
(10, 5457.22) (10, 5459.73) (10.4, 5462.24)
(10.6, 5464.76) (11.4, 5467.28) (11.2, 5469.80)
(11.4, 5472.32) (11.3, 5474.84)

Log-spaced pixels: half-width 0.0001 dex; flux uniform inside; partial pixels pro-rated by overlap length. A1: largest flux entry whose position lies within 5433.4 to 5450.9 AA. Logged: 14.8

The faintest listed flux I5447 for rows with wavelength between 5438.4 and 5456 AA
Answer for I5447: 9.33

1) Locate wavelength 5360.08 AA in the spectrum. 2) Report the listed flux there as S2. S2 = 13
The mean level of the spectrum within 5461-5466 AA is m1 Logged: 10.5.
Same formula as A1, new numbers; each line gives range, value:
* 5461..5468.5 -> 11.4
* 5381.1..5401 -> 13.7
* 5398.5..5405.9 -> 13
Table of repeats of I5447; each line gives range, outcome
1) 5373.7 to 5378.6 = 12.7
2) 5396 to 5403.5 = 10.8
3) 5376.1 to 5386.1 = 13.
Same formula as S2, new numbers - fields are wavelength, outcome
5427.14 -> 13.8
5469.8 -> 11.2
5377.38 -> 13.1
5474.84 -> 11.3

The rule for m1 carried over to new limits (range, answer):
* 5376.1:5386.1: 13.1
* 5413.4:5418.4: 13.9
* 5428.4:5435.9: 12.4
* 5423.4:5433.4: 13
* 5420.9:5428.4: 13.6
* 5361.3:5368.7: 12.4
